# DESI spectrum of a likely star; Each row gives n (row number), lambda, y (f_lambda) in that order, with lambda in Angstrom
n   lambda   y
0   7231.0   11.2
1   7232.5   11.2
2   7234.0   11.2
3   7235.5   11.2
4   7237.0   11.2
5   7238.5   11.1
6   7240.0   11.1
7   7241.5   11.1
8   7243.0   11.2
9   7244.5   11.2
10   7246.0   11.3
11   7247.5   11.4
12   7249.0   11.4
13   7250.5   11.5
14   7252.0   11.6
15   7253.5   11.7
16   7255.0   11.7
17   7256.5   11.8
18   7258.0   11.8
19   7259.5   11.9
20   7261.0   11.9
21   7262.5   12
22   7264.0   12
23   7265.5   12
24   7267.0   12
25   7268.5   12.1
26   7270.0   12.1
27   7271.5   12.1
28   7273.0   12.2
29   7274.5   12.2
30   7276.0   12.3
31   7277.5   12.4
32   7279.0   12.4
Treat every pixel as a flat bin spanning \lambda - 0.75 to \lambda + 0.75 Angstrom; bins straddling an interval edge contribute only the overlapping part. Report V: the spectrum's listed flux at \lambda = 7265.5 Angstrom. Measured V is 12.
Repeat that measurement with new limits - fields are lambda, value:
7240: 11.1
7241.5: 11.1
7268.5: 12.1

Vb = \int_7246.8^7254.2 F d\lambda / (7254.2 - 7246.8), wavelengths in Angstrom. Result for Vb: 11.5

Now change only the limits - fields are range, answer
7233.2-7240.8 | 11.2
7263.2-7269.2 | 12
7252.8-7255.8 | 11.7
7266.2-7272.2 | 12.1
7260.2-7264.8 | 12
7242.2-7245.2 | 11.2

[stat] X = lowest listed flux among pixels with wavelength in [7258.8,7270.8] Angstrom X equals 11.9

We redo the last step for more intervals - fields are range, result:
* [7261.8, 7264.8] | 12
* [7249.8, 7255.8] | 11.5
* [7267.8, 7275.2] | 12.1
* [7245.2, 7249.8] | 11.3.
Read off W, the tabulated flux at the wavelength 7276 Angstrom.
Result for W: 12.3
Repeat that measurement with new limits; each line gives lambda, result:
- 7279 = 12.4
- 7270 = 12.1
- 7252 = 11.6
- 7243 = 11.2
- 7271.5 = 12.1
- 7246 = 11.3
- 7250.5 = 11.5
